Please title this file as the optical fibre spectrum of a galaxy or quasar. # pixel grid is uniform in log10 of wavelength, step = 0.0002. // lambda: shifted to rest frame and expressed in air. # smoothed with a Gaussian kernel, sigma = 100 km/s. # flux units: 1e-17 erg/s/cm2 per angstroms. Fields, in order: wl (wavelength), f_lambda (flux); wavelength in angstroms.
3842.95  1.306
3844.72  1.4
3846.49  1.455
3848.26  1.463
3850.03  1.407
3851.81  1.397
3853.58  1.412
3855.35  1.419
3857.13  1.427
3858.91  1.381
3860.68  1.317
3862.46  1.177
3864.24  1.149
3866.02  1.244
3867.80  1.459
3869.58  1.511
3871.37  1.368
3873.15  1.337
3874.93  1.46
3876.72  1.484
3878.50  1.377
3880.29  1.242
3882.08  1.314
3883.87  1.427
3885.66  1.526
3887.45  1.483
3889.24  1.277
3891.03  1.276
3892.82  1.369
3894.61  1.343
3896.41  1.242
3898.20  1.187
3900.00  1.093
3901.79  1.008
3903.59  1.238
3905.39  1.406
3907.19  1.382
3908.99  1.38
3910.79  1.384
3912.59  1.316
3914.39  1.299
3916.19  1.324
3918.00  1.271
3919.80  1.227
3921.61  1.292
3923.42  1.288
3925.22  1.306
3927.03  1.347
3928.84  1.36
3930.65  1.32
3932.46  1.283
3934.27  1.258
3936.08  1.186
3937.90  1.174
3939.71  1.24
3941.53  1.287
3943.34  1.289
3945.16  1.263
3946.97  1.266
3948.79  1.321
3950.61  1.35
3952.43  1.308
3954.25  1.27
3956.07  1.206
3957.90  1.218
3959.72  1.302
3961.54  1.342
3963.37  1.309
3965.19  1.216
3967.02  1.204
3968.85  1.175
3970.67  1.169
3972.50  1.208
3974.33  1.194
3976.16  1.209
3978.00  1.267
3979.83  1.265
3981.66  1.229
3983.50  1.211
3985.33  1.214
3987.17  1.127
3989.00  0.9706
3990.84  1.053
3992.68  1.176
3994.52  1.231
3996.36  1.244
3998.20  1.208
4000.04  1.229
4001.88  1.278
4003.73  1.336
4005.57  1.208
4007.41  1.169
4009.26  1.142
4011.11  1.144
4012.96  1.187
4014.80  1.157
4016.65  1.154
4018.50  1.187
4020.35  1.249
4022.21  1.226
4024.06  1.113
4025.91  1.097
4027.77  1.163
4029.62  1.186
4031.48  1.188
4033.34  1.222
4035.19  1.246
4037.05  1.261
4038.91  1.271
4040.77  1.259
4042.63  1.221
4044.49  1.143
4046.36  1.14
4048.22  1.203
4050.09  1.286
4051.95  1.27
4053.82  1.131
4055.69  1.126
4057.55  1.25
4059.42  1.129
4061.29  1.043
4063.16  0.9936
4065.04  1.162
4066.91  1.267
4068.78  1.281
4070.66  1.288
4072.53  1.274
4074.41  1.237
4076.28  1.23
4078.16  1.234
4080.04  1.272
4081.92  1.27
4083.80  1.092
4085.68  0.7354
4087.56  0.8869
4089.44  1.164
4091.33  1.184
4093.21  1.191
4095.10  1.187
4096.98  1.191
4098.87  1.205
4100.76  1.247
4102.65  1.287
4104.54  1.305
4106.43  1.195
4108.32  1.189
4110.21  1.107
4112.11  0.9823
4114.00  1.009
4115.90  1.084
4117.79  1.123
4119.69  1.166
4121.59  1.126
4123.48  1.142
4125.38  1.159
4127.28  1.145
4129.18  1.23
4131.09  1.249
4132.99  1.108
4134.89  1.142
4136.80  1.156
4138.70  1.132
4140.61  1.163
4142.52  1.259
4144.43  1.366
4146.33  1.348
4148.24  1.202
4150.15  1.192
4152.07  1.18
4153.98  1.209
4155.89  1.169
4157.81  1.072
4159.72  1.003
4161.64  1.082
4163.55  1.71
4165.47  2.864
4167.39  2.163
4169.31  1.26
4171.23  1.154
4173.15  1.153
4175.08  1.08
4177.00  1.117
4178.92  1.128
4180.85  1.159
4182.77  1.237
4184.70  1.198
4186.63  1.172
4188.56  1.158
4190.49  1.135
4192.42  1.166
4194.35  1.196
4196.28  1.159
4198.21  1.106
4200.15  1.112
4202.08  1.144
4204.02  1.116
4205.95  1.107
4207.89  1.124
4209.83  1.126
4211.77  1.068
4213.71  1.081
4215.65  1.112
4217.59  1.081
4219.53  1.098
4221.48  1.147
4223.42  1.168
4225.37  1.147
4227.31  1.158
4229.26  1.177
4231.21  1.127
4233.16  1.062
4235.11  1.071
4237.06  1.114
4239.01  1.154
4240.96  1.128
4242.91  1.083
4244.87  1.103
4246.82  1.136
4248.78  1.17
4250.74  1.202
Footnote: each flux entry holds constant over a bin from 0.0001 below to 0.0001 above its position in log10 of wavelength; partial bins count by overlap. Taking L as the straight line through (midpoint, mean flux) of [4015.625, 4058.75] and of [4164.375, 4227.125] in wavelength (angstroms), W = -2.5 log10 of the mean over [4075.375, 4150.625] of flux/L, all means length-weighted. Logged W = 0.042 mag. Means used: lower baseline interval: 1.2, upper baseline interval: 1.23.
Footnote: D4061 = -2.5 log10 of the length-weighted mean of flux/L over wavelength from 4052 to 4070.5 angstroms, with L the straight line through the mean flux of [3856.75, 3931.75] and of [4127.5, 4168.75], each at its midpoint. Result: 0.14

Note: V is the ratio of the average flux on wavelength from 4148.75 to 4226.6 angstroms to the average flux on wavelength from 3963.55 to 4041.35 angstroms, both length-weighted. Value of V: 1.02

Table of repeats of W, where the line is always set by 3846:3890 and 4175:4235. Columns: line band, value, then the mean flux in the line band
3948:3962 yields 0.02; 1.29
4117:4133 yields 0.03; 1.16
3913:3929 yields 0.03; 1.3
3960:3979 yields 0.06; 1.23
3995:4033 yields 0.07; 1.19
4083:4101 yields 0.11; 1.1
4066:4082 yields -0.03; 1.26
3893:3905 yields 0.13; 1.21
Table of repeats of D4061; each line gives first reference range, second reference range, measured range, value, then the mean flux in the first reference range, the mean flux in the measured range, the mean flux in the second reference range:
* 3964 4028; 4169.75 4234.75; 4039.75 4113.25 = -0.006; 1.19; 1.18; 1.14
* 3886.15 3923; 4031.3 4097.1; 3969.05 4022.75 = 0.031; 1.29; 1.19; 1.18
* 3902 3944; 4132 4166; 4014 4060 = 0.079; 1.29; 1.2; 1.28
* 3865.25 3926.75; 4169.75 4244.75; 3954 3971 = 0.037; 1.33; 1.24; 1.13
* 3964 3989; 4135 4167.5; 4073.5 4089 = 0.148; 1.2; 1.12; 1.34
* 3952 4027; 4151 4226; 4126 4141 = 0.047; 1.2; 1.17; 1.22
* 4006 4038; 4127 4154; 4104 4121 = 0.071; 1.18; 1.12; 1.21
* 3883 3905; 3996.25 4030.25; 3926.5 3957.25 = -0.021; 1.29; 1.28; 1.19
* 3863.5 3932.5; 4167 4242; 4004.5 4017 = 0.083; 1.32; 1.17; 1.16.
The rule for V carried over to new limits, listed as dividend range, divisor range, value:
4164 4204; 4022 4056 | 1.08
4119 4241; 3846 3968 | 0.91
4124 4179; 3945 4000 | 1.05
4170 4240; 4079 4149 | 0.98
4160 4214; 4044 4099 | 1.08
